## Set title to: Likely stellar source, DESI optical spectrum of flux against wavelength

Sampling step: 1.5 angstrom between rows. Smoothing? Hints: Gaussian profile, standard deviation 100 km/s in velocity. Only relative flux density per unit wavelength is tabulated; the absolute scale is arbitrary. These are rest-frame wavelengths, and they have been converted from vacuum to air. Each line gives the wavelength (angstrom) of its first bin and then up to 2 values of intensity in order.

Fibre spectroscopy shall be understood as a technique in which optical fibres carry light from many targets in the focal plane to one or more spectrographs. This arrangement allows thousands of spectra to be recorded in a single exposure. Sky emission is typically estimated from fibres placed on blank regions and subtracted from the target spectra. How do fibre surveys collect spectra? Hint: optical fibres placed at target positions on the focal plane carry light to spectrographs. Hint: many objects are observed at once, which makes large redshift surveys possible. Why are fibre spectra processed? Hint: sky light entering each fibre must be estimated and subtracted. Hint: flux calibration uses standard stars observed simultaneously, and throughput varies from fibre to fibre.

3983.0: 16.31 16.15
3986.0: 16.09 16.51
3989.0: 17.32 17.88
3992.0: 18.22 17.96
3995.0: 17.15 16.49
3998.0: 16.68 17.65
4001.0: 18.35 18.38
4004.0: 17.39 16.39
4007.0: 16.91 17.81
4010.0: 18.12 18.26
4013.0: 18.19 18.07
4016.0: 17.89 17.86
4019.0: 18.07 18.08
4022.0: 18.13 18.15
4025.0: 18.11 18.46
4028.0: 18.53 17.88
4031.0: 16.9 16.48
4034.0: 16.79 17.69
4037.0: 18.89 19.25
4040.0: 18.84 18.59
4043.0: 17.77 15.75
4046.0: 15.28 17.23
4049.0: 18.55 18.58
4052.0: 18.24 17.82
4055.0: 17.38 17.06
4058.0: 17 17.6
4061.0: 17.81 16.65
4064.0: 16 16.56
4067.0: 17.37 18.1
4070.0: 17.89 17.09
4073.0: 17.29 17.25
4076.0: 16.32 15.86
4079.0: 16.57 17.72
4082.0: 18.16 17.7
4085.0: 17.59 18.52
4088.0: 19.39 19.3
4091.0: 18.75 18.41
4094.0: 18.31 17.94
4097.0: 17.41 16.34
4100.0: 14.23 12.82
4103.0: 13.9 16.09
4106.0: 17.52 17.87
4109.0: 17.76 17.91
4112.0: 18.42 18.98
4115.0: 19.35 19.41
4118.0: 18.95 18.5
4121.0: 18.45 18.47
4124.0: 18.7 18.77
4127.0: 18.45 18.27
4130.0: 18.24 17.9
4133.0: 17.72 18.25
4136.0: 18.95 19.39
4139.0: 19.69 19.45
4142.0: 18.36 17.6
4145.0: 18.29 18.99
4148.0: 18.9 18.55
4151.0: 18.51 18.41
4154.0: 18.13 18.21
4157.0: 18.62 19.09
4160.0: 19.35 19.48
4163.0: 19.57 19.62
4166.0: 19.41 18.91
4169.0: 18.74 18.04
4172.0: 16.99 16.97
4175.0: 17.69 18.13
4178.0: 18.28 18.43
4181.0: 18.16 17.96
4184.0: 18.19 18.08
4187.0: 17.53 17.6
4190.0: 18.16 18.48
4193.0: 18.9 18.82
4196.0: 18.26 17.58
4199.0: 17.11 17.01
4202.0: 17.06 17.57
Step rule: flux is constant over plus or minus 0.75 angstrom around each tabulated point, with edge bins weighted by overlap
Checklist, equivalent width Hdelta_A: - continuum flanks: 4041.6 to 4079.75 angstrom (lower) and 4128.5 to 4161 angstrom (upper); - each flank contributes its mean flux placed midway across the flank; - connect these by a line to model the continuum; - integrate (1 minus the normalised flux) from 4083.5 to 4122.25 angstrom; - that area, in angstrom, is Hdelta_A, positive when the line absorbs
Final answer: 0.4 angstrom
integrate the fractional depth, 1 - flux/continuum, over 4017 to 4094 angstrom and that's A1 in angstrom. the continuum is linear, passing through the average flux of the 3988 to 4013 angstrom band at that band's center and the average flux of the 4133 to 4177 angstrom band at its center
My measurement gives 1.1 angstrom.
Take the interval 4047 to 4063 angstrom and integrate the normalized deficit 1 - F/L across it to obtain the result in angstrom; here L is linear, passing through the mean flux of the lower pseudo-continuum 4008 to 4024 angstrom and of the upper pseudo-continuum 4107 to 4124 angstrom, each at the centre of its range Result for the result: 0.53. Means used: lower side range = 18.1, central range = 17.7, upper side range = 18.6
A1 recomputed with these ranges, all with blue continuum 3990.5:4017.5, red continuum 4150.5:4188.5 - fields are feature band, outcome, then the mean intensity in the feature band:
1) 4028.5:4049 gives 0.31 angstrom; 17.5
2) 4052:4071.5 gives 0.67 angstrom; 17.3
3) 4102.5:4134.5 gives 0.10 angstrom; 18.1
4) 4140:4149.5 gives -0.15 angstrom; 18.6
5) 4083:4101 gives 0.29 angstrom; 17.8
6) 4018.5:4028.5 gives -0.27 angstrom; 18.2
